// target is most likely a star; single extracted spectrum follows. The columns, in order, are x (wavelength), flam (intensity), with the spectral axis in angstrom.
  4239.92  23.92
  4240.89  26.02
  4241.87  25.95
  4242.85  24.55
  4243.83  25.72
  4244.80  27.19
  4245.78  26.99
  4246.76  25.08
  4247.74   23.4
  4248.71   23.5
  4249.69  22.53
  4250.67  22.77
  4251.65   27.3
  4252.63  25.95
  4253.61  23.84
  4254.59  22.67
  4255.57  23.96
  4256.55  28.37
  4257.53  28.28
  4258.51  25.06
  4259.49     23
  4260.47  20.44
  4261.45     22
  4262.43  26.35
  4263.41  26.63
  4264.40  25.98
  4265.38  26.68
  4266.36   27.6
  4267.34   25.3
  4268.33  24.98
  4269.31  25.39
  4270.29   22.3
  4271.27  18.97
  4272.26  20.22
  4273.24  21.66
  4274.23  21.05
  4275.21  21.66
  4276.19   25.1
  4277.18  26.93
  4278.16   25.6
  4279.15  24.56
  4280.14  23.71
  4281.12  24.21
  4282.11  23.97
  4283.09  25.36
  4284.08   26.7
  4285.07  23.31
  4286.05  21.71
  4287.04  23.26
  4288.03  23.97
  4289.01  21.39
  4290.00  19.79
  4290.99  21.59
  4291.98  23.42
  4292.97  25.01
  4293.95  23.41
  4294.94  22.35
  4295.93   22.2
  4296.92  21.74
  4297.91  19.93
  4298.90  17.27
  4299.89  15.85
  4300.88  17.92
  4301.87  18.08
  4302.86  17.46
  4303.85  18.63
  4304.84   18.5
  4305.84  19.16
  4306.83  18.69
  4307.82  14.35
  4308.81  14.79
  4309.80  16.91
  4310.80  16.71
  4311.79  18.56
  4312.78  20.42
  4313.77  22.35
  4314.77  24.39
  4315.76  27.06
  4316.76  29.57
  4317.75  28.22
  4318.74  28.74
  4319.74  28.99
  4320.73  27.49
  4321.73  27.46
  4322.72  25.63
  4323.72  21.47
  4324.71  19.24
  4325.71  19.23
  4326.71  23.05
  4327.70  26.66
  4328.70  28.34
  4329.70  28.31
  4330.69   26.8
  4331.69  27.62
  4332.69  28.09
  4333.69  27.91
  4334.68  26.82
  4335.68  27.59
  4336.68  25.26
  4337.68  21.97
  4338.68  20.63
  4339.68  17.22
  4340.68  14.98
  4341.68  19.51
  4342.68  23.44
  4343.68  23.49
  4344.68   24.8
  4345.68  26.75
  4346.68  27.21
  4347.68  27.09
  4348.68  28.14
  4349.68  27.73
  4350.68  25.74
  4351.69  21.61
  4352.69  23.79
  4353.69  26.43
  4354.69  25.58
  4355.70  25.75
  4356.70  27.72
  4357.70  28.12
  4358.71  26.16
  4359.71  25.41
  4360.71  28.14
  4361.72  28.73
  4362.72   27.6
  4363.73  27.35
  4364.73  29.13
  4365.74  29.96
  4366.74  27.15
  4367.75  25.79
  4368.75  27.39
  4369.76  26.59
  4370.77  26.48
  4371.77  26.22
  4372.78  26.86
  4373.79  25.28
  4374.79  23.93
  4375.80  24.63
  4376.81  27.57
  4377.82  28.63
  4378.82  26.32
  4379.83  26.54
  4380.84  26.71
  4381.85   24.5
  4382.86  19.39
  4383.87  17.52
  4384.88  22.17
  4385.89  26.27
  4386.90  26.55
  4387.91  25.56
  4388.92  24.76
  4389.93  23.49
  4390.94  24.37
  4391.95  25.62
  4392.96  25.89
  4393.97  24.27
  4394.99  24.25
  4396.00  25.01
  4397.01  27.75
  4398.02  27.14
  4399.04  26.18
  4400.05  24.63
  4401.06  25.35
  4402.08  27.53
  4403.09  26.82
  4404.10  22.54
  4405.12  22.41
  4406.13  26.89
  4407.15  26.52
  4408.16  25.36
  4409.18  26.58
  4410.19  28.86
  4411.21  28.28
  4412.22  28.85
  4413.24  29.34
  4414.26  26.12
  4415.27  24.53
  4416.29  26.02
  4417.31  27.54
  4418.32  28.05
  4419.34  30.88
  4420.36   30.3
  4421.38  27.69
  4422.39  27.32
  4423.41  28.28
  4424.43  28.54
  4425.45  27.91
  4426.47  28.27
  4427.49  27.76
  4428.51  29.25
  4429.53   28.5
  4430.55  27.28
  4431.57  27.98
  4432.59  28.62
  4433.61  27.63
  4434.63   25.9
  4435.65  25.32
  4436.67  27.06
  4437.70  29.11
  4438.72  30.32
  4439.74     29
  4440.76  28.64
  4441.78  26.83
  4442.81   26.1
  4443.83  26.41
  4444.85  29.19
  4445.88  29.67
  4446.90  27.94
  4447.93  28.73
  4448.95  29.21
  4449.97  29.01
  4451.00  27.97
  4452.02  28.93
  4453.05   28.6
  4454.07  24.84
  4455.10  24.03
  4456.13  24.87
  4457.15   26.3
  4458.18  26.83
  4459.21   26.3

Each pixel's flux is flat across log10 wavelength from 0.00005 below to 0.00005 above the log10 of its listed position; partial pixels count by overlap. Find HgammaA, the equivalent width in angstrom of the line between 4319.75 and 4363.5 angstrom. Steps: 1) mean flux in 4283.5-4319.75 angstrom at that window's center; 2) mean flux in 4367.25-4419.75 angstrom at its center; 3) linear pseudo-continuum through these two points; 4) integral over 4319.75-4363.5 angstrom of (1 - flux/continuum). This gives -3.6 angstrom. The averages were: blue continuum 21.3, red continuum 25.8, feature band 25.2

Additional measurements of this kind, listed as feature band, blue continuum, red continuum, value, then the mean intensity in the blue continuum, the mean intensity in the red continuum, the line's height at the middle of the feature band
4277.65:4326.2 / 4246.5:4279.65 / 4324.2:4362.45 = 5.1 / 24.3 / 25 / 24.6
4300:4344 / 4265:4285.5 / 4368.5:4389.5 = 3.5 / 24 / 25.2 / 24.6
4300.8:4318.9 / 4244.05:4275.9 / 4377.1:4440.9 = 3.3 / 24.3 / 26.5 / 25.1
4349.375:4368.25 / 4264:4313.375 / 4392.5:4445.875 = -1.6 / 21.7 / 27.2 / 24.6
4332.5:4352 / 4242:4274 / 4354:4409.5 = 0.9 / 24.5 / 25.8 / 25.4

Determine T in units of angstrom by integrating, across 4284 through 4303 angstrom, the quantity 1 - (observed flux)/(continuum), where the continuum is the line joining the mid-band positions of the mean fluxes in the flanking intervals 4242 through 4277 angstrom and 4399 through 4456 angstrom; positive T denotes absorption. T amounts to 2.84 angstrom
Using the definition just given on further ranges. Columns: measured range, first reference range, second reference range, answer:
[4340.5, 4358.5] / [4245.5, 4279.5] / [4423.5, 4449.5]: 0.8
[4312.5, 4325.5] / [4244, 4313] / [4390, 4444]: -0.8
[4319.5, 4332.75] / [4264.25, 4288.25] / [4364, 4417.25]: -0.4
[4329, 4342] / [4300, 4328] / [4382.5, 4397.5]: -1.0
